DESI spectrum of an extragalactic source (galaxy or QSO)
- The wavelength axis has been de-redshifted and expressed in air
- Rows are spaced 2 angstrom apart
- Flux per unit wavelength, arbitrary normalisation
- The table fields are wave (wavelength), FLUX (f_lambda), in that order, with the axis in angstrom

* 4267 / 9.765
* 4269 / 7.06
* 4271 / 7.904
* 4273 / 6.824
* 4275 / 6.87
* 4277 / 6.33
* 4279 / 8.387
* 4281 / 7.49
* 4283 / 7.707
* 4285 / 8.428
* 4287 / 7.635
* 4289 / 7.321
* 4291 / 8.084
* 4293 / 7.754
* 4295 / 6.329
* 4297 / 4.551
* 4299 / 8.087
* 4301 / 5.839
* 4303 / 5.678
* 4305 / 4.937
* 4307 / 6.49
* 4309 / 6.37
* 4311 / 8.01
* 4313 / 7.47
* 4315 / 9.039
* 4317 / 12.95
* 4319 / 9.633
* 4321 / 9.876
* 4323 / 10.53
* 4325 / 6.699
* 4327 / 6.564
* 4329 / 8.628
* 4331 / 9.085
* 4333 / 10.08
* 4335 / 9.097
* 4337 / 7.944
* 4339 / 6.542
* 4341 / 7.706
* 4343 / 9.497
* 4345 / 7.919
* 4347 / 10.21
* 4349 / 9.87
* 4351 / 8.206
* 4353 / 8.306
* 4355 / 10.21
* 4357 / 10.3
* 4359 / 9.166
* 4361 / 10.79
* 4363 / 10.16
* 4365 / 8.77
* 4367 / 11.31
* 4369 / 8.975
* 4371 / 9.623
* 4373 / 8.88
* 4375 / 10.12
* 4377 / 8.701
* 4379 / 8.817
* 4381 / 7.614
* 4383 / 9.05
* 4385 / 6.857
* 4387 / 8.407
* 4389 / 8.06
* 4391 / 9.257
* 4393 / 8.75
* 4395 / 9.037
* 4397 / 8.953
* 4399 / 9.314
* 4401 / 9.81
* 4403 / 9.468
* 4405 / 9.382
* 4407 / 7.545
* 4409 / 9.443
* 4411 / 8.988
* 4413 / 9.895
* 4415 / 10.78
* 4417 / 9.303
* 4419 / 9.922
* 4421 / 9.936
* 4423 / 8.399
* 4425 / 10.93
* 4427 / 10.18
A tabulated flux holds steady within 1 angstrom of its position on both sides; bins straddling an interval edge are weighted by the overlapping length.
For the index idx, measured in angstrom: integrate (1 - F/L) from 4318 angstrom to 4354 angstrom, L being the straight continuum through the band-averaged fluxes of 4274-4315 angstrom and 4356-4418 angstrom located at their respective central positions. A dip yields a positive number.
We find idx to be -3.1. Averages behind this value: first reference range 7.04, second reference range 9.21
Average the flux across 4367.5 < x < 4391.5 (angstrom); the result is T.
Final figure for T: 8.74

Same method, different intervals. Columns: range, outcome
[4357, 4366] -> 9.79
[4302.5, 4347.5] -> 8.31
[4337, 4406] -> 9.04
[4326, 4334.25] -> 8.6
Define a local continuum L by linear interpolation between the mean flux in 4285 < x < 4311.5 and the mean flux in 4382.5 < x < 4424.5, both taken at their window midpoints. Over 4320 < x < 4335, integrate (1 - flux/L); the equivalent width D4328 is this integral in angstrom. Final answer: -2.9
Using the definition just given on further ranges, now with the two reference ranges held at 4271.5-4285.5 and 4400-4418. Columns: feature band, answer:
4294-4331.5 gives 1.19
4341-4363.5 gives -2.31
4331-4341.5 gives -0.11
